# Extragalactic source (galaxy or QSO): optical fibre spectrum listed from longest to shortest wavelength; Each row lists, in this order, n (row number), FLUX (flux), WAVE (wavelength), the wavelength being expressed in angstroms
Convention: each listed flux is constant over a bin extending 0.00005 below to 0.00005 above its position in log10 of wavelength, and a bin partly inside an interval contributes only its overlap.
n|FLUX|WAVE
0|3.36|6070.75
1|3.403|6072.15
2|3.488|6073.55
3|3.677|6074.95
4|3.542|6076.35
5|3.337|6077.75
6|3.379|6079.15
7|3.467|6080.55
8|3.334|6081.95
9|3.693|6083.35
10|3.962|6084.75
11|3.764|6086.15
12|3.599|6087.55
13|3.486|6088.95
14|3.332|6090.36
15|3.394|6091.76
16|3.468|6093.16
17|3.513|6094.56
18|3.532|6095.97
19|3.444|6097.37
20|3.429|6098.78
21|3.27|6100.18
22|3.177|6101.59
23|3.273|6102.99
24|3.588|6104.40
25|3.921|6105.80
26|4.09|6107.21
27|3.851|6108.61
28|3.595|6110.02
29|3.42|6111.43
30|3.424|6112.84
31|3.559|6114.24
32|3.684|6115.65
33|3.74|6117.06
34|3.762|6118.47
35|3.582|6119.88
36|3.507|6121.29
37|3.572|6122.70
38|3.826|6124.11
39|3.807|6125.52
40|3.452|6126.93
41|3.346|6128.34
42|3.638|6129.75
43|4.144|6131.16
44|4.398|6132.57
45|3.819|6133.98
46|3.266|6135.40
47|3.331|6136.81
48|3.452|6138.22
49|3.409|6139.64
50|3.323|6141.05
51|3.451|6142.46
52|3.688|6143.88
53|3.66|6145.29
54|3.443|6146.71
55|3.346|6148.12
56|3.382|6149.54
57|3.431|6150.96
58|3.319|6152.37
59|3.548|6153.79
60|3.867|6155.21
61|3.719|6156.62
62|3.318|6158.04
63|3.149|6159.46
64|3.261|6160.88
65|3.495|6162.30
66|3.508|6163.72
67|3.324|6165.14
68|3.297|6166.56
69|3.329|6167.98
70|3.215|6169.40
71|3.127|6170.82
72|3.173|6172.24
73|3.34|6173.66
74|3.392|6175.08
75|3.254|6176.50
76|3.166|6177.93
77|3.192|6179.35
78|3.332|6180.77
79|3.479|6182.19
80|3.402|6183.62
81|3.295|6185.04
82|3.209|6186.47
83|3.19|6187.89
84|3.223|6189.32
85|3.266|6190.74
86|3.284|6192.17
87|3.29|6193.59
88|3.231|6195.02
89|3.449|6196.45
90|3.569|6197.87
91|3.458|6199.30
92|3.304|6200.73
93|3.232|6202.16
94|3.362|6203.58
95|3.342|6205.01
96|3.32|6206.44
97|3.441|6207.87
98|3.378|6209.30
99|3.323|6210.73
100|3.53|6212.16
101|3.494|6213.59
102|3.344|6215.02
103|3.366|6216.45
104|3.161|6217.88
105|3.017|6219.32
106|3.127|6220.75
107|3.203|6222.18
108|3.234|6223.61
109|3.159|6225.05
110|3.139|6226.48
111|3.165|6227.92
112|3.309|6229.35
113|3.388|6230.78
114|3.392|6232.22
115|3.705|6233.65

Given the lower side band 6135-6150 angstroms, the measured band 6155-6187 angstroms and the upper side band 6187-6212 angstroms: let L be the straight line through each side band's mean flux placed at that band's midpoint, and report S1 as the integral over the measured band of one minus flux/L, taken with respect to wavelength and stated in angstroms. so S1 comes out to 0.5 angstroms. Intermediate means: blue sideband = 3.44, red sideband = 3.34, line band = 3.33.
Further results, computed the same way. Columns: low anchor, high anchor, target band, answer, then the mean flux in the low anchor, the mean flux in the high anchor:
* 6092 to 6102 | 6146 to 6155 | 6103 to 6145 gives -2.6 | 3.41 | 3.44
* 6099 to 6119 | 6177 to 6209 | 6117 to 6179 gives -0.3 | 3.59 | 3.32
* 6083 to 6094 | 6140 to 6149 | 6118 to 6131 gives -0.4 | 3.58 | 3.48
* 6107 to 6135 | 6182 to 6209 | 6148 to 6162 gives 0.4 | 3.7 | 3.33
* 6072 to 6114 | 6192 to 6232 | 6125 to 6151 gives -0.9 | 3.53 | 3.31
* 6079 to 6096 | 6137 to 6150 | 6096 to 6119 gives -0.4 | 3.54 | 3.46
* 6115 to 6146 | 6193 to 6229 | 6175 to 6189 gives 0.6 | 3.63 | 3.31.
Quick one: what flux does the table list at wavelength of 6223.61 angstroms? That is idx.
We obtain 3.234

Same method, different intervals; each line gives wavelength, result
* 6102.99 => 3.273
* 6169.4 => 3.215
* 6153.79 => 3.548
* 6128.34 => 3.346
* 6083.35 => 3.693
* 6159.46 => 3.149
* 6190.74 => 3.266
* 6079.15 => 3.379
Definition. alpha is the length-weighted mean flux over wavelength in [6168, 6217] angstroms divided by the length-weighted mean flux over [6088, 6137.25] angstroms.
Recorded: 0.9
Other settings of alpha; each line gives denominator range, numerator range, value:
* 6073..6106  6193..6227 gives 0.95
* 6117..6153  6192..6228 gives 0.92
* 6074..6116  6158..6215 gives 0.94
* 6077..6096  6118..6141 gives 1.03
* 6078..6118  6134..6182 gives 0.95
